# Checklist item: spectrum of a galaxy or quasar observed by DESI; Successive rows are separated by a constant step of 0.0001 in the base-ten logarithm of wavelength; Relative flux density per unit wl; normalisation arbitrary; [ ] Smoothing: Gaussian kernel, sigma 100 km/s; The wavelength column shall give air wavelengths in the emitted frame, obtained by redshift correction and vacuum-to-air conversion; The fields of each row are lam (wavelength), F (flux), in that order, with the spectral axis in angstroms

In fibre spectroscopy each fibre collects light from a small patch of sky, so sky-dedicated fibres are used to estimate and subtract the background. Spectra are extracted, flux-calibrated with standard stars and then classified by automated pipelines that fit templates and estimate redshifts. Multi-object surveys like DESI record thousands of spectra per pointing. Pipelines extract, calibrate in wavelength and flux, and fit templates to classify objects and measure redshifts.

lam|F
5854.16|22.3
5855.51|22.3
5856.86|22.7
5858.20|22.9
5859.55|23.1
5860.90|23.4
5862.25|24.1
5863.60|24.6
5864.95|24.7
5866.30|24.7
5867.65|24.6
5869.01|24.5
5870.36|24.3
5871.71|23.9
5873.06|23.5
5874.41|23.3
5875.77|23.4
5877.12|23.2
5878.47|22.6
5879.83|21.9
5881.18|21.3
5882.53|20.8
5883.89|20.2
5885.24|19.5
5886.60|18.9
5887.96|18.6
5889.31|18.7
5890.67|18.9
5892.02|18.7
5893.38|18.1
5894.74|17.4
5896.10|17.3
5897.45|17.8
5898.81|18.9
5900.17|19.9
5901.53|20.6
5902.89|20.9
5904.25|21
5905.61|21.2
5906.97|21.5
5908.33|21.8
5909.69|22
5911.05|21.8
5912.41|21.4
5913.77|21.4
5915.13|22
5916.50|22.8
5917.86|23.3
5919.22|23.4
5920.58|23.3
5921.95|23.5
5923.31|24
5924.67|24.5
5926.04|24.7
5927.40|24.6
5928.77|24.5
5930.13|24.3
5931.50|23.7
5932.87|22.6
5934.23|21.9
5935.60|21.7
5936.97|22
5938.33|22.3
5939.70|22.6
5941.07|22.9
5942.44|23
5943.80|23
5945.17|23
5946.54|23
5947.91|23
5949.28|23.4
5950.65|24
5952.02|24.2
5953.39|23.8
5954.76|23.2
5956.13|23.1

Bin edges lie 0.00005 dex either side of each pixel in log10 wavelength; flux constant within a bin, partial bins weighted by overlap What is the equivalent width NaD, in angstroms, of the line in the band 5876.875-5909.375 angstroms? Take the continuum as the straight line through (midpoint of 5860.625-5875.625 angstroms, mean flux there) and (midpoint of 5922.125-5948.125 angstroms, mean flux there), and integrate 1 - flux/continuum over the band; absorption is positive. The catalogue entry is 5.2 angstroms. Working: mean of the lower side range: 24.1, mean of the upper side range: 23.2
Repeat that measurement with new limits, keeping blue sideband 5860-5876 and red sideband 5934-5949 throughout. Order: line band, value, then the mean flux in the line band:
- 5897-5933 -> 1.29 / 22.3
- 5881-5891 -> 1.76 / 19.5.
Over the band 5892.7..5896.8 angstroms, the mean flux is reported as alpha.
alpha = 17.6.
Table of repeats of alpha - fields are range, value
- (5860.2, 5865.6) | 24.2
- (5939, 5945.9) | 22.9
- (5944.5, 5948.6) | 23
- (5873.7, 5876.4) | 23.3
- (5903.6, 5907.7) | 21.2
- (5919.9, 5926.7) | 24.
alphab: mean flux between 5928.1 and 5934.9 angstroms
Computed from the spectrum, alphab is 23.4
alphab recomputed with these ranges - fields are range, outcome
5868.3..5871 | 24.3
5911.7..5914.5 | 21.5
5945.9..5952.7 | 23.5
